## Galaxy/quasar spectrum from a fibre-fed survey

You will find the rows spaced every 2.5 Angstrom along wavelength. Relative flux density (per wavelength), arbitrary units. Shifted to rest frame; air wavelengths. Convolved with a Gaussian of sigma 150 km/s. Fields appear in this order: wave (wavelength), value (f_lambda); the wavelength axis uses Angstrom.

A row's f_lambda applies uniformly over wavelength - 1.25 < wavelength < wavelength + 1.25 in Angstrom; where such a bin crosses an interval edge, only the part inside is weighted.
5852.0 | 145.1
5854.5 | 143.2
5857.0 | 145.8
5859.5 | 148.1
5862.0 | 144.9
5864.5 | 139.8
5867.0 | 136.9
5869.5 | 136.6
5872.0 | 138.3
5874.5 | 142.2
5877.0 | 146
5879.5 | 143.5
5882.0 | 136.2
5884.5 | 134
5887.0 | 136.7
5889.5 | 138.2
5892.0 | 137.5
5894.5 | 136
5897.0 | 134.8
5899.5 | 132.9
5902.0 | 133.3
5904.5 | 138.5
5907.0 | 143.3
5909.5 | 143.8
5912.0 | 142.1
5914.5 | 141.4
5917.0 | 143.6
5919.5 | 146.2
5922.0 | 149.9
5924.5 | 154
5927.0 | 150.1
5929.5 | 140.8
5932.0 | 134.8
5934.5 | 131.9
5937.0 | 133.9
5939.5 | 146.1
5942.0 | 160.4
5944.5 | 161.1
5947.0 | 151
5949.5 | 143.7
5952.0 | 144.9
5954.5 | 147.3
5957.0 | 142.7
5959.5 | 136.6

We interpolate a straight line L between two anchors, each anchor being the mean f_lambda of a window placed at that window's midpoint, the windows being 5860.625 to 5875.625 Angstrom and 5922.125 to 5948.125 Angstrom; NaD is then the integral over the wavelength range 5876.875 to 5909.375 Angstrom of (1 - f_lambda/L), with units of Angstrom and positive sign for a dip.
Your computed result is 1.1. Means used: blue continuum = 140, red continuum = 147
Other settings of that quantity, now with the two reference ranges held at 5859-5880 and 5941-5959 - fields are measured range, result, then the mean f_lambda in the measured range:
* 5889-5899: 0.5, 136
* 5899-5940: 1.3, 142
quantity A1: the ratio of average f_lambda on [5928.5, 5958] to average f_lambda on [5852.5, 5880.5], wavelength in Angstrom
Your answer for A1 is 1.02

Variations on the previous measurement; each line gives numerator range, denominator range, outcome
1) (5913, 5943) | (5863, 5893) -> 1.04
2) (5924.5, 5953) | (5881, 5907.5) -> 1.07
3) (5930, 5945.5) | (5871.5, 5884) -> 1.02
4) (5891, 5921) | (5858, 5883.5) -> 0.99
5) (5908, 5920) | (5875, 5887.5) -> 1.03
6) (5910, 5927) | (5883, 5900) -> 1.08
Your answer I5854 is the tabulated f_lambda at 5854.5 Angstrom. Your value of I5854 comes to 143.2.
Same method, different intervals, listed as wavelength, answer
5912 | 142.1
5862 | 144.9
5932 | 134.8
